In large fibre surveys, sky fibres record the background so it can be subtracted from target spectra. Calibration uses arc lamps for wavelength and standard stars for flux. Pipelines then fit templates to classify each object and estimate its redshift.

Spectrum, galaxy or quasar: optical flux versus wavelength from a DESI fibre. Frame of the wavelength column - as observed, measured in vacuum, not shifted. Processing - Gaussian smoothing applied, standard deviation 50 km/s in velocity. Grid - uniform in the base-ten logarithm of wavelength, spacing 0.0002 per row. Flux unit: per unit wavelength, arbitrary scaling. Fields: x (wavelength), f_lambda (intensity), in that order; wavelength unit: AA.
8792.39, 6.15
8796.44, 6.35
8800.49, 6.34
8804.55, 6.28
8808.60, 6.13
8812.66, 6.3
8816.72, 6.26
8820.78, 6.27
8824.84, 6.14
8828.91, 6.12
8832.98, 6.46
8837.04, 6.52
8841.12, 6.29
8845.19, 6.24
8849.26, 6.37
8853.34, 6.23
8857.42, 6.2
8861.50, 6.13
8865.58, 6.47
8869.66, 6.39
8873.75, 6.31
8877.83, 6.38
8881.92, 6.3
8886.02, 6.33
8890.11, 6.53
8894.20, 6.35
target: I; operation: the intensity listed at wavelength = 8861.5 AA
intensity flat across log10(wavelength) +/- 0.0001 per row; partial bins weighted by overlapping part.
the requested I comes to 6.13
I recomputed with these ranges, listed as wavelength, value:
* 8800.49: 6.34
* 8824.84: 6.14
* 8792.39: 6.15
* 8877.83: 6.38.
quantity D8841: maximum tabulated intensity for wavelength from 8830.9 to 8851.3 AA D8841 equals 6.52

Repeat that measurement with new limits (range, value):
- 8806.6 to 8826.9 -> 6.3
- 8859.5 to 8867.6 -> 6.47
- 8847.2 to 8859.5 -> 6.37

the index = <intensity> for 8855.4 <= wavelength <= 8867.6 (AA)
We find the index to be 6.27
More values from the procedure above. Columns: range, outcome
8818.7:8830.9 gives 6.18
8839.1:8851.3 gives 6.3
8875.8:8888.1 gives 6.33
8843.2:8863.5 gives 6.23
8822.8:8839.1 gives 6.31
